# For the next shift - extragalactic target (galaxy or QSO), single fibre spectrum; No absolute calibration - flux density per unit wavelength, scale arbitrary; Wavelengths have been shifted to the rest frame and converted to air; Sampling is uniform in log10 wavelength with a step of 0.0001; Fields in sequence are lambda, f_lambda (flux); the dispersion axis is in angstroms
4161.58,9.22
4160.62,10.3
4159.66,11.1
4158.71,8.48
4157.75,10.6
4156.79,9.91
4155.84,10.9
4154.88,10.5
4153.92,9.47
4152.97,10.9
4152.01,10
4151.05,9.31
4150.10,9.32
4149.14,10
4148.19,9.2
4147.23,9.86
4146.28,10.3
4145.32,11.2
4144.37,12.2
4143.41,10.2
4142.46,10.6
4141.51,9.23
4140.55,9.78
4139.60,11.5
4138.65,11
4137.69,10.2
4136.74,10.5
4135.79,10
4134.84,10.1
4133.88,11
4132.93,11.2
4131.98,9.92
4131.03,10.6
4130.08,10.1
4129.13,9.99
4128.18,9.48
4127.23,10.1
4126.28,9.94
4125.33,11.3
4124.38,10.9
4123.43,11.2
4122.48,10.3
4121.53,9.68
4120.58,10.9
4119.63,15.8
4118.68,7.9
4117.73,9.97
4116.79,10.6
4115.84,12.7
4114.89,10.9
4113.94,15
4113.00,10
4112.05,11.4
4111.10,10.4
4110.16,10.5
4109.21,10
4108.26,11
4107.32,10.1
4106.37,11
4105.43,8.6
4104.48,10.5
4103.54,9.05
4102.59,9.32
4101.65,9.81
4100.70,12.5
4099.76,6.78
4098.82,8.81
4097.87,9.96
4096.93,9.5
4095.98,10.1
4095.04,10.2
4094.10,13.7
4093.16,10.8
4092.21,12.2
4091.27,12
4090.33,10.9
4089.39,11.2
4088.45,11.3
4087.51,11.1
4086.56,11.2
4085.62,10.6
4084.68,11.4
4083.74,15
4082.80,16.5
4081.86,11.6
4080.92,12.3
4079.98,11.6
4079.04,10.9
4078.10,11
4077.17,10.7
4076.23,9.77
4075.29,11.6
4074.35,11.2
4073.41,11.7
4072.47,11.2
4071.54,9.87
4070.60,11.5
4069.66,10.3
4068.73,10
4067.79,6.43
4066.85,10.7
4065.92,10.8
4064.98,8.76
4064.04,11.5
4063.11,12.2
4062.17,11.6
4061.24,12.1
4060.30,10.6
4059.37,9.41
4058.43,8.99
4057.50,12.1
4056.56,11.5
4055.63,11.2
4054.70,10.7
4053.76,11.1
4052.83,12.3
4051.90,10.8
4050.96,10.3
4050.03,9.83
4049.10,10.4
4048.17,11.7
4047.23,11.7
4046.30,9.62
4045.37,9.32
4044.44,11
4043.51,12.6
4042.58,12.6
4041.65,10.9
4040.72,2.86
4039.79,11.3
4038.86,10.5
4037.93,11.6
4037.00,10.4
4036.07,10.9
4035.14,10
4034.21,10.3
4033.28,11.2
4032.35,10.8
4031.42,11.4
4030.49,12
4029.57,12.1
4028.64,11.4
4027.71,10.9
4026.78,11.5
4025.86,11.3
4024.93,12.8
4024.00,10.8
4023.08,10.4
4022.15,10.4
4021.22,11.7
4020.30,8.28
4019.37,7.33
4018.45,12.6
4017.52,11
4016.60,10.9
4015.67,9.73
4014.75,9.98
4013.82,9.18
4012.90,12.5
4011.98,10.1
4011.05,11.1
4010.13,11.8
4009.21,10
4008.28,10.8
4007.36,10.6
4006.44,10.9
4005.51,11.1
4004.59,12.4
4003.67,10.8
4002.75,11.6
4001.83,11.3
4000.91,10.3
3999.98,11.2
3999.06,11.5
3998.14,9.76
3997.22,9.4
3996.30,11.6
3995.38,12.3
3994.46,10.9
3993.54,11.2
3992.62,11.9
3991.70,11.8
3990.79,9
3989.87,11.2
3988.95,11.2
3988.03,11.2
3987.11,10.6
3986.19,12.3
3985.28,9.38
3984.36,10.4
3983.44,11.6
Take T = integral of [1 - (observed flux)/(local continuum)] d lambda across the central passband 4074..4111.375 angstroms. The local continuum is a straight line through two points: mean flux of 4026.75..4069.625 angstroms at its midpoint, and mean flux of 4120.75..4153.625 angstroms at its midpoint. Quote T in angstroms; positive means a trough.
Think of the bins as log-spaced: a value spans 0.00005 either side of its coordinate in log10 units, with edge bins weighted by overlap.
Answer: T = -1.5 angstroms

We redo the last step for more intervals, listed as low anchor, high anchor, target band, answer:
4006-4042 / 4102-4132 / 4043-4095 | -2.53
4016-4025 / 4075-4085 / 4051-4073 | 1.72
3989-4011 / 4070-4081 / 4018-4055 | 1.01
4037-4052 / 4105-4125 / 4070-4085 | -1.52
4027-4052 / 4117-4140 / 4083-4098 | -1.17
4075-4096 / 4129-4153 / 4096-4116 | 1.48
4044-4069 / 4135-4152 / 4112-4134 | -1.10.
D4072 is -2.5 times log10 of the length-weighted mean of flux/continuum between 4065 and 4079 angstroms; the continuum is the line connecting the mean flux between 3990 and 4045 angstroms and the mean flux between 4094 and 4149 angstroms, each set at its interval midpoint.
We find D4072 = 0.02 mag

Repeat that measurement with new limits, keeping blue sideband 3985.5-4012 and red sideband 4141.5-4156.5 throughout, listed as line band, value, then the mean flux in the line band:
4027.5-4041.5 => 0.034 mag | 10.5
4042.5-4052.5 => -0.008 mag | 10.9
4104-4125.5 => -0.049 mag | 10.9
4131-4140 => -0.030 mag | 10.6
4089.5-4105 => 0.012 mag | 10.4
